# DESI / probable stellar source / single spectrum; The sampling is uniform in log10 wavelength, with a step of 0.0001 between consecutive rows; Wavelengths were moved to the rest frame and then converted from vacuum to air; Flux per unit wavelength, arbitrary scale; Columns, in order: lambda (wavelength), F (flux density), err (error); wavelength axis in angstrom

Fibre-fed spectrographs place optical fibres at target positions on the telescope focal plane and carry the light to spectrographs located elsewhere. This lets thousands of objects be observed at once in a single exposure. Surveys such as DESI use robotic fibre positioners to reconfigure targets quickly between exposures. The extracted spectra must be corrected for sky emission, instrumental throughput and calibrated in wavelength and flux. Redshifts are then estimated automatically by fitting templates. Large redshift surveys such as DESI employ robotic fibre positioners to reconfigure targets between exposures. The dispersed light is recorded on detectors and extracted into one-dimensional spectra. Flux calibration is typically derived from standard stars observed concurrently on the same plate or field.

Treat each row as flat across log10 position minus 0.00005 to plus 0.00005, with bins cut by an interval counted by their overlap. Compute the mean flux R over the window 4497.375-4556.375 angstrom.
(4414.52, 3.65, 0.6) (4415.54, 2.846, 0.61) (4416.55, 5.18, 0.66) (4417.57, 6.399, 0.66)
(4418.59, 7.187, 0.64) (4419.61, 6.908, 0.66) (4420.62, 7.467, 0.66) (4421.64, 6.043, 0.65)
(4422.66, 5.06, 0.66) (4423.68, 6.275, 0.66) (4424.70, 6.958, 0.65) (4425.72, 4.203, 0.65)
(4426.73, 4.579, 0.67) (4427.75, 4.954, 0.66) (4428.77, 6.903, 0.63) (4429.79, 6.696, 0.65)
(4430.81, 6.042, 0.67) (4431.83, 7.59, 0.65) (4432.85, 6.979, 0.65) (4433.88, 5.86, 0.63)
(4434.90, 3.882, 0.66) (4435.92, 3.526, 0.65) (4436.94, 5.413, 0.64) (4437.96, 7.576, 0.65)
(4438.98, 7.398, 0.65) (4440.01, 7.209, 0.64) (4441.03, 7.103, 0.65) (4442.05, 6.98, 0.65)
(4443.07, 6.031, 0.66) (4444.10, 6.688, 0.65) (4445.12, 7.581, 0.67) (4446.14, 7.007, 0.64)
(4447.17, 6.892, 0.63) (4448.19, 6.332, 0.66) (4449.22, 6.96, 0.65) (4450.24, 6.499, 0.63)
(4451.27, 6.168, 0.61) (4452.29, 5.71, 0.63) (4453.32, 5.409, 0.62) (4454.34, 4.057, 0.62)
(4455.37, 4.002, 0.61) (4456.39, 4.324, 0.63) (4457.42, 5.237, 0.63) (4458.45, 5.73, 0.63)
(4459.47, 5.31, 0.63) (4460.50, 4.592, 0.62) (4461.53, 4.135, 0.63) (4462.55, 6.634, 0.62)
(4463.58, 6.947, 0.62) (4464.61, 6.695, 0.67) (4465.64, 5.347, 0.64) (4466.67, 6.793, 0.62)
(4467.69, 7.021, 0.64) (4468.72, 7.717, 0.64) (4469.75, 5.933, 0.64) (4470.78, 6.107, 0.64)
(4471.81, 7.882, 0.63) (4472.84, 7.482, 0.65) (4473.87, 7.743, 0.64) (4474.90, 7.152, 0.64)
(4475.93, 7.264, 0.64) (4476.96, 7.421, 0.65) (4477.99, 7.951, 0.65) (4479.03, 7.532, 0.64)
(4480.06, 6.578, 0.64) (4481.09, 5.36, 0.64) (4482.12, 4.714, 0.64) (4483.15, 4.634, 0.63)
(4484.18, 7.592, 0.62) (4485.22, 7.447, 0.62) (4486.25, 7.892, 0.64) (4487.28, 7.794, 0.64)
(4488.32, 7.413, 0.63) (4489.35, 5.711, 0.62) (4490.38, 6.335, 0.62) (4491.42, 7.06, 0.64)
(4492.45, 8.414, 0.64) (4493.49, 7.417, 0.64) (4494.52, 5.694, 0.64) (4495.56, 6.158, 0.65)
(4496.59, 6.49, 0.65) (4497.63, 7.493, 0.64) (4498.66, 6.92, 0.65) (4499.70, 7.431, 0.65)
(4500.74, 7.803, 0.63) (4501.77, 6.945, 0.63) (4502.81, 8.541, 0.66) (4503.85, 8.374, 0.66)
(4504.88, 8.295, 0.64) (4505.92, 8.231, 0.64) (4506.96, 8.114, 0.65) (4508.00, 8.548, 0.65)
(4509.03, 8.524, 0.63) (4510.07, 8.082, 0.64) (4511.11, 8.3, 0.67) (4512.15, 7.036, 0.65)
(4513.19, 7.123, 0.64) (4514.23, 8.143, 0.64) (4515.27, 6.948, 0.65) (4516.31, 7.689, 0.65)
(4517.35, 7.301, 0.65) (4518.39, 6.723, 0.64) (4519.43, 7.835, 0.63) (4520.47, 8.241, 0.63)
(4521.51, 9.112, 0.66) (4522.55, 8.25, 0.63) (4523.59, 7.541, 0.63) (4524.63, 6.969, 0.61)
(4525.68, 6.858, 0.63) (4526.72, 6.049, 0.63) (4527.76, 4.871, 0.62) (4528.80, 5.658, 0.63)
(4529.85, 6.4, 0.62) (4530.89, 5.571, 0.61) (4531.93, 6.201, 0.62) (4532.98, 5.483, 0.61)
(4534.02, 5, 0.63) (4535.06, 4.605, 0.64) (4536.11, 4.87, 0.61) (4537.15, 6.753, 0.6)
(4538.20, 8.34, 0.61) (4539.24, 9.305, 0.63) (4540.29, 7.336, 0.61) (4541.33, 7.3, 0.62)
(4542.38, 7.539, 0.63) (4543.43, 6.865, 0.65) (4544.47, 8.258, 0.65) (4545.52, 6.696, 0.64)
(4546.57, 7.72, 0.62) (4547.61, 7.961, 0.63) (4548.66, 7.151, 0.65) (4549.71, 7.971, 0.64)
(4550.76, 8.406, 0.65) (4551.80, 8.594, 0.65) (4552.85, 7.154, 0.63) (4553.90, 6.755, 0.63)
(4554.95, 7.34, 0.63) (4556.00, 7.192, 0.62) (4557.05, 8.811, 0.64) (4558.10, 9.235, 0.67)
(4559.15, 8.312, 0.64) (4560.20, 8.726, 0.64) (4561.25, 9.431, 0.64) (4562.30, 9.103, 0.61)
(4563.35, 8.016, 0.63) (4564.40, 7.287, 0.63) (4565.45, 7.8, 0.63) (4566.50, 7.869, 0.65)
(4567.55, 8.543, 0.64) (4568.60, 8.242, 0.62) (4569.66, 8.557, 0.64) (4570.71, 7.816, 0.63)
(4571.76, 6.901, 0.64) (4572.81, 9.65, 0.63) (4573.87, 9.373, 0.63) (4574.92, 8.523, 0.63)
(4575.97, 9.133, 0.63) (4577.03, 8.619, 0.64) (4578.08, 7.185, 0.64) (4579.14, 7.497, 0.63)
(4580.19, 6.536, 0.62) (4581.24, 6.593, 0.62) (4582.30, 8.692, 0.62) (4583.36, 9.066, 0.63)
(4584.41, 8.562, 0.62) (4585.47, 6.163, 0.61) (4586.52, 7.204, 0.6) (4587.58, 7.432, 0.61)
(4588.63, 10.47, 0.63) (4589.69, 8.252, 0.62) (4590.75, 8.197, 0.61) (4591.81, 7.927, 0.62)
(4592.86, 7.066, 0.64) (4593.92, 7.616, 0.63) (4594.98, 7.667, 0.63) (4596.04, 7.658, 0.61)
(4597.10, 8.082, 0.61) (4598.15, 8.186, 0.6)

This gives 7.31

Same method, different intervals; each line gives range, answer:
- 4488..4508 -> 7.34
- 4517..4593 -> 7.61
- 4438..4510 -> 6.75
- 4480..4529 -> 7.24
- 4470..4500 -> 6.92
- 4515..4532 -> 6.98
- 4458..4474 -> 6.35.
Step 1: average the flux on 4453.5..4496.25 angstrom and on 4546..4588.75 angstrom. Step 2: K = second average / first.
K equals 1.26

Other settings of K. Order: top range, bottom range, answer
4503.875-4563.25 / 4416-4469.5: 1.23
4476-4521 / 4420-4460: 1.21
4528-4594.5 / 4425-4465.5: 1.29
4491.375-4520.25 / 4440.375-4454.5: 1.17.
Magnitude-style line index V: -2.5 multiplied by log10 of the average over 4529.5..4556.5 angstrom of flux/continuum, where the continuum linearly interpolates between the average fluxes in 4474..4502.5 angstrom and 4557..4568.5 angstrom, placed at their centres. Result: 0.148 mag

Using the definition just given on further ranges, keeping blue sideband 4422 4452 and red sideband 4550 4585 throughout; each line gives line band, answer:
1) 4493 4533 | 0.010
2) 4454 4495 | 0.061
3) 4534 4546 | 0.115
